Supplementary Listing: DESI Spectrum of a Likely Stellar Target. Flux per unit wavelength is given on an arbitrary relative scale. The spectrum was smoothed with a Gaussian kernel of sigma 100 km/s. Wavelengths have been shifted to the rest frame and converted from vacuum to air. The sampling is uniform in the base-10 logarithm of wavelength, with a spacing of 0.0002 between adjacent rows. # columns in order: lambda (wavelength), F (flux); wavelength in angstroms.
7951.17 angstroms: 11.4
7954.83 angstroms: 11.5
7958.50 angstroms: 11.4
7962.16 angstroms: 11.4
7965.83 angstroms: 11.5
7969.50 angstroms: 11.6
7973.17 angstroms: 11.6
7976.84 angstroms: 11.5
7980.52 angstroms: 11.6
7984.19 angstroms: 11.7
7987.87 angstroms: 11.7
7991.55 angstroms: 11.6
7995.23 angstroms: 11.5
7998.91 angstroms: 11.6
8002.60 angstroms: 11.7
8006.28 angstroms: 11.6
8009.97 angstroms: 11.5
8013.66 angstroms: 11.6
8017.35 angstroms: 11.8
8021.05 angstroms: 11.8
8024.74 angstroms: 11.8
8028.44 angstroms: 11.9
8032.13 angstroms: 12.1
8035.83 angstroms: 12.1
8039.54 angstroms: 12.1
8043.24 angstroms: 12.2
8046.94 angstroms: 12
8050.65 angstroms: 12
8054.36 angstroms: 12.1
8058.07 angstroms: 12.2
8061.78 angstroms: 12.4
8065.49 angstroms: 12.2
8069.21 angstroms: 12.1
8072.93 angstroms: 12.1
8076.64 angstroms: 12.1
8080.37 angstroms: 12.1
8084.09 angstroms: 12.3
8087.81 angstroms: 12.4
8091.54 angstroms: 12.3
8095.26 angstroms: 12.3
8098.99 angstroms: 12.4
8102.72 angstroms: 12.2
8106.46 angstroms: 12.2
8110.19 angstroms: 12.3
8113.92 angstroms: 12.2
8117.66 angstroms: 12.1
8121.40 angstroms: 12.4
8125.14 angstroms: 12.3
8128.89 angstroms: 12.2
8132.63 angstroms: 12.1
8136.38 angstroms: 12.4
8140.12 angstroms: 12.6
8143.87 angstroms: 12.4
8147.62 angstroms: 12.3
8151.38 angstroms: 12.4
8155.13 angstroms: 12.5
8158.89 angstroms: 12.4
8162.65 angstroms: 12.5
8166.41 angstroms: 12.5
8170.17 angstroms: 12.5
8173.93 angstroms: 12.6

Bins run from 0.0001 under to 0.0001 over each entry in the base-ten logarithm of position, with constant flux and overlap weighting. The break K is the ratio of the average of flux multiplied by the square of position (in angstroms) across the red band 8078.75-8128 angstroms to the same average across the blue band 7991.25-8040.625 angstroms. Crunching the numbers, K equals 1.07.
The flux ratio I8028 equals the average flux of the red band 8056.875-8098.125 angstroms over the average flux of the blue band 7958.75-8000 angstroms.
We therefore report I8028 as 1.06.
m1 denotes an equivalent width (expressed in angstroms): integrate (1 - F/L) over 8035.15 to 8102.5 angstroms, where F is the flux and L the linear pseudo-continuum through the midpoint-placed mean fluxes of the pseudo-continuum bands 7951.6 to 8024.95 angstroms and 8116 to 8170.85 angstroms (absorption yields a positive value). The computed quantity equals -1.1 angstroms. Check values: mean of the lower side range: 11.6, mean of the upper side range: 12.4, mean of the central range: 12.2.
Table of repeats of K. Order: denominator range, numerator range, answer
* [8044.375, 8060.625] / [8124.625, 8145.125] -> 1.04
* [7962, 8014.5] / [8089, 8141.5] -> 1.09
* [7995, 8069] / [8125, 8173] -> 1.07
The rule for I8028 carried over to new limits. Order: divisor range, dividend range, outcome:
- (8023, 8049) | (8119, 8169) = 1.03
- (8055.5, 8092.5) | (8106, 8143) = 1.01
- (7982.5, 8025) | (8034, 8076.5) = 1.04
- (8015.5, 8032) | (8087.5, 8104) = 1.04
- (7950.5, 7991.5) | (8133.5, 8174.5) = 1.08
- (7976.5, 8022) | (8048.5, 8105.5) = 1.05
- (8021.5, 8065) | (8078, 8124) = 1.02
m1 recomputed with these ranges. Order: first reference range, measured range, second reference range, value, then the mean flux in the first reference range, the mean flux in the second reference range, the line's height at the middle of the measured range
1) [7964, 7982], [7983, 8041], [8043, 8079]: 0.29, 11.6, 12.1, 11.8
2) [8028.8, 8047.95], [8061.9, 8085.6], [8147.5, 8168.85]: 0.06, 12.1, 12.4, 12.2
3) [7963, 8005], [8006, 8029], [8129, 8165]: 0.09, 11.6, 12.4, 11.8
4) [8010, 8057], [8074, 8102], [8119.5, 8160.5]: -0.24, 11.9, 12.4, 12.2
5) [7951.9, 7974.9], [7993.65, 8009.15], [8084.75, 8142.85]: 0.14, 11.5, 12.3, 11.7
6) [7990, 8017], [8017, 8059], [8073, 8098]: -0.50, 11.6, 12.2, 11.9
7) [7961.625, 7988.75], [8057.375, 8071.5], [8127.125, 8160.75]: -0.27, 11.6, 12.4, 12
